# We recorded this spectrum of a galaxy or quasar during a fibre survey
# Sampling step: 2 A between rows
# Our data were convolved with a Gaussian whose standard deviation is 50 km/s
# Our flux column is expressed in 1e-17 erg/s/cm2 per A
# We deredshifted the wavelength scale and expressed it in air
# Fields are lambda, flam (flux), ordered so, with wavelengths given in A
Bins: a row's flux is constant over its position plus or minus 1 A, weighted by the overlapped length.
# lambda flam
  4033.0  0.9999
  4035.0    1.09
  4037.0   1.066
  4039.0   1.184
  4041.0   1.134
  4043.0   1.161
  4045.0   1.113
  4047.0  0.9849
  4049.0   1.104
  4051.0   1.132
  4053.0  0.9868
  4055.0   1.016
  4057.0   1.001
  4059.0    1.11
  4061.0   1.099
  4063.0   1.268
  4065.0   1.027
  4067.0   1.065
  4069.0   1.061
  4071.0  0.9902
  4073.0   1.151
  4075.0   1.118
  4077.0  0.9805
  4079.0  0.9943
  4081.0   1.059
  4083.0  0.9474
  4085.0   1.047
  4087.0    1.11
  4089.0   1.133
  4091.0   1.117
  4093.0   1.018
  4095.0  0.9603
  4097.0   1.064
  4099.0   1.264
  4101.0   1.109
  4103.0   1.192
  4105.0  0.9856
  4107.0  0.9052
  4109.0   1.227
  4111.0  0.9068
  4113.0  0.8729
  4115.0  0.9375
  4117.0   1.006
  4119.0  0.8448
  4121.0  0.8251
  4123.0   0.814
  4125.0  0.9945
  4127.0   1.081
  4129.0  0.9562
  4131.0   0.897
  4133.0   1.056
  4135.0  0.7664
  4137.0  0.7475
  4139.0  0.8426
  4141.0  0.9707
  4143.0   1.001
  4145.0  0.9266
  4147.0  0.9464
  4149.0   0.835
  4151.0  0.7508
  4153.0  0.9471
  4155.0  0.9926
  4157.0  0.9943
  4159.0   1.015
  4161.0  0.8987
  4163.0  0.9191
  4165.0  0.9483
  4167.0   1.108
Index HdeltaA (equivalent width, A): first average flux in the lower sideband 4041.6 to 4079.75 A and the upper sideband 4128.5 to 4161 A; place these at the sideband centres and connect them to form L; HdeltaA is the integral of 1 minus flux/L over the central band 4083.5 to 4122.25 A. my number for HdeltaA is -1.21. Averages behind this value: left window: 1.07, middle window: 1.03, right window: 0.914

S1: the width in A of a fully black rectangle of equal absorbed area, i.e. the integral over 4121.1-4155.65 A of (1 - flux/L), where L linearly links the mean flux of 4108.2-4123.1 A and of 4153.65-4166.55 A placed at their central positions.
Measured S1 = 1.4 A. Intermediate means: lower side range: 0.932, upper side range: 0.967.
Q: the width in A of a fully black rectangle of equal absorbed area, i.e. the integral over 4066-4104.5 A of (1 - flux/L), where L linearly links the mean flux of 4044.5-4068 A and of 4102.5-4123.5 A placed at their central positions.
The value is -2.27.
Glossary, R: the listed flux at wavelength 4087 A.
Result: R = 1.11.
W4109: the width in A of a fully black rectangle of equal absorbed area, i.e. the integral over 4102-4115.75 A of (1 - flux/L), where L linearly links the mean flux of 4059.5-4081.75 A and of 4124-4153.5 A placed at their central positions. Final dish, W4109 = -0.28 A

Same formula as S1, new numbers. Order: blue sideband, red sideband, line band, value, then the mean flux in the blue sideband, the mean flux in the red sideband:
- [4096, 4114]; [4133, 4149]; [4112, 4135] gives 1.05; 1.06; 0.893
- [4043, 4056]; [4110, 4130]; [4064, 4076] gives -0.53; 1.06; 0.924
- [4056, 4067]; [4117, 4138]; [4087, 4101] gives -1.31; 1.1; 0.903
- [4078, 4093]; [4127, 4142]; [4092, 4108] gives -0.82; 1.06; 0.904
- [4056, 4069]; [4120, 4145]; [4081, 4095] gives -0.38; 1.09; 0.913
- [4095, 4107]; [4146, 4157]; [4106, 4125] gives 1.97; 1.09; 0.903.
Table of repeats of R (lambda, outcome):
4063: 1.268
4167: 1.108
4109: 1.227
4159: 1.015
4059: 1.11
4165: 0.9483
